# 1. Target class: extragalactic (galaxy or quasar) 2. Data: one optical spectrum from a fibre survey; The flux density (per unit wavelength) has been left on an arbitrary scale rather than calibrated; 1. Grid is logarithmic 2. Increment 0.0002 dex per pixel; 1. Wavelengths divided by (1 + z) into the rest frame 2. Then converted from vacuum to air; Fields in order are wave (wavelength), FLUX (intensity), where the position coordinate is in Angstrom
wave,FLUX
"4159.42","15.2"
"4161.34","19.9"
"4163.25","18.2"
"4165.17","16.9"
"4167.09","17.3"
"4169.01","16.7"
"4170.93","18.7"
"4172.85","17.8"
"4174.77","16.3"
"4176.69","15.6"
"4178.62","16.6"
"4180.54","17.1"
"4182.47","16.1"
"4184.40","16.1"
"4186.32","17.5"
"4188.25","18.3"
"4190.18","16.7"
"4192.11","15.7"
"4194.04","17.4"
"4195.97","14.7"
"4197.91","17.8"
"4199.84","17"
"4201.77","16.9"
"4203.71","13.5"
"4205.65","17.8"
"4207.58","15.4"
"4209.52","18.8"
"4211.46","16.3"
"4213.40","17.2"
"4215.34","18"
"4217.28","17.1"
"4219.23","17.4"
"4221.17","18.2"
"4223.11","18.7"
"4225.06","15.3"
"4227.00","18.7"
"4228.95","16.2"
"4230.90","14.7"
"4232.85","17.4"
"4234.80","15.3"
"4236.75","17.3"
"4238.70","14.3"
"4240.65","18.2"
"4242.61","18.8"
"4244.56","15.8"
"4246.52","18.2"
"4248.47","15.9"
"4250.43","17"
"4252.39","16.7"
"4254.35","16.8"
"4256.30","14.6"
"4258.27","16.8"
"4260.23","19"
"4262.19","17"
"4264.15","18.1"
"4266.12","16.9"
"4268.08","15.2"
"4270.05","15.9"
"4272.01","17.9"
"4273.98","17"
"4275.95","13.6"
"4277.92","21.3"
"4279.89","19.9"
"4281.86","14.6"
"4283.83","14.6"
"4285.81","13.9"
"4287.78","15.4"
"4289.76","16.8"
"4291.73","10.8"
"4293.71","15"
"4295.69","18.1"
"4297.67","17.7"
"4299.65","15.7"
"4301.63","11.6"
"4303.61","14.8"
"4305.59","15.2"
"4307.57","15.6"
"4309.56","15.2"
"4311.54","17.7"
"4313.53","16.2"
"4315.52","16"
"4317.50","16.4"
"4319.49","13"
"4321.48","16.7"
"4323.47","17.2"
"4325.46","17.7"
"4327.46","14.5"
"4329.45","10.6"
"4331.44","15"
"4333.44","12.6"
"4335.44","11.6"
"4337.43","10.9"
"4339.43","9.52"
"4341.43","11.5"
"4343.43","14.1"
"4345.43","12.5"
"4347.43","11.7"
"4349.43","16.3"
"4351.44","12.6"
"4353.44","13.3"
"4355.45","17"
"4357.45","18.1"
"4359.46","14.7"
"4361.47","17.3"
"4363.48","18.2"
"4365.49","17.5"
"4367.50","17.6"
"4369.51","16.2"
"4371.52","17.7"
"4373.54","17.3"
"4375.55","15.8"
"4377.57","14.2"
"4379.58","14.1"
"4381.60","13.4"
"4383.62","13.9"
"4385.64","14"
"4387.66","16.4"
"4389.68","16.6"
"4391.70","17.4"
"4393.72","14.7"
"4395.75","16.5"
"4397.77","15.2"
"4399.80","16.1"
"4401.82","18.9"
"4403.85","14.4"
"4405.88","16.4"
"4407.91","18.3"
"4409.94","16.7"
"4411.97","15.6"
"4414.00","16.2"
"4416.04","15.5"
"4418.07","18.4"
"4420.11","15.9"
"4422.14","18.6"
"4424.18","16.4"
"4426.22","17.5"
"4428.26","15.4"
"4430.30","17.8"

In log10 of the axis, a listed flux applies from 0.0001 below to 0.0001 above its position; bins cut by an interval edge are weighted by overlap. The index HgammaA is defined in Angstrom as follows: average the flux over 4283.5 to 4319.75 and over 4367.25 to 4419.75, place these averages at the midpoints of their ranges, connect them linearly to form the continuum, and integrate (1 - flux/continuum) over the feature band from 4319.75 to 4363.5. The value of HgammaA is 4.1 Angstrom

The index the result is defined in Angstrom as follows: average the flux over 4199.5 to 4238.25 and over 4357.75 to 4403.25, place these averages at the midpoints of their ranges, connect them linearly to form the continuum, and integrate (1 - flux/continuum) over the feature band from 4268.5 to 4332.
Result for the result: 3.0 Angstrom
